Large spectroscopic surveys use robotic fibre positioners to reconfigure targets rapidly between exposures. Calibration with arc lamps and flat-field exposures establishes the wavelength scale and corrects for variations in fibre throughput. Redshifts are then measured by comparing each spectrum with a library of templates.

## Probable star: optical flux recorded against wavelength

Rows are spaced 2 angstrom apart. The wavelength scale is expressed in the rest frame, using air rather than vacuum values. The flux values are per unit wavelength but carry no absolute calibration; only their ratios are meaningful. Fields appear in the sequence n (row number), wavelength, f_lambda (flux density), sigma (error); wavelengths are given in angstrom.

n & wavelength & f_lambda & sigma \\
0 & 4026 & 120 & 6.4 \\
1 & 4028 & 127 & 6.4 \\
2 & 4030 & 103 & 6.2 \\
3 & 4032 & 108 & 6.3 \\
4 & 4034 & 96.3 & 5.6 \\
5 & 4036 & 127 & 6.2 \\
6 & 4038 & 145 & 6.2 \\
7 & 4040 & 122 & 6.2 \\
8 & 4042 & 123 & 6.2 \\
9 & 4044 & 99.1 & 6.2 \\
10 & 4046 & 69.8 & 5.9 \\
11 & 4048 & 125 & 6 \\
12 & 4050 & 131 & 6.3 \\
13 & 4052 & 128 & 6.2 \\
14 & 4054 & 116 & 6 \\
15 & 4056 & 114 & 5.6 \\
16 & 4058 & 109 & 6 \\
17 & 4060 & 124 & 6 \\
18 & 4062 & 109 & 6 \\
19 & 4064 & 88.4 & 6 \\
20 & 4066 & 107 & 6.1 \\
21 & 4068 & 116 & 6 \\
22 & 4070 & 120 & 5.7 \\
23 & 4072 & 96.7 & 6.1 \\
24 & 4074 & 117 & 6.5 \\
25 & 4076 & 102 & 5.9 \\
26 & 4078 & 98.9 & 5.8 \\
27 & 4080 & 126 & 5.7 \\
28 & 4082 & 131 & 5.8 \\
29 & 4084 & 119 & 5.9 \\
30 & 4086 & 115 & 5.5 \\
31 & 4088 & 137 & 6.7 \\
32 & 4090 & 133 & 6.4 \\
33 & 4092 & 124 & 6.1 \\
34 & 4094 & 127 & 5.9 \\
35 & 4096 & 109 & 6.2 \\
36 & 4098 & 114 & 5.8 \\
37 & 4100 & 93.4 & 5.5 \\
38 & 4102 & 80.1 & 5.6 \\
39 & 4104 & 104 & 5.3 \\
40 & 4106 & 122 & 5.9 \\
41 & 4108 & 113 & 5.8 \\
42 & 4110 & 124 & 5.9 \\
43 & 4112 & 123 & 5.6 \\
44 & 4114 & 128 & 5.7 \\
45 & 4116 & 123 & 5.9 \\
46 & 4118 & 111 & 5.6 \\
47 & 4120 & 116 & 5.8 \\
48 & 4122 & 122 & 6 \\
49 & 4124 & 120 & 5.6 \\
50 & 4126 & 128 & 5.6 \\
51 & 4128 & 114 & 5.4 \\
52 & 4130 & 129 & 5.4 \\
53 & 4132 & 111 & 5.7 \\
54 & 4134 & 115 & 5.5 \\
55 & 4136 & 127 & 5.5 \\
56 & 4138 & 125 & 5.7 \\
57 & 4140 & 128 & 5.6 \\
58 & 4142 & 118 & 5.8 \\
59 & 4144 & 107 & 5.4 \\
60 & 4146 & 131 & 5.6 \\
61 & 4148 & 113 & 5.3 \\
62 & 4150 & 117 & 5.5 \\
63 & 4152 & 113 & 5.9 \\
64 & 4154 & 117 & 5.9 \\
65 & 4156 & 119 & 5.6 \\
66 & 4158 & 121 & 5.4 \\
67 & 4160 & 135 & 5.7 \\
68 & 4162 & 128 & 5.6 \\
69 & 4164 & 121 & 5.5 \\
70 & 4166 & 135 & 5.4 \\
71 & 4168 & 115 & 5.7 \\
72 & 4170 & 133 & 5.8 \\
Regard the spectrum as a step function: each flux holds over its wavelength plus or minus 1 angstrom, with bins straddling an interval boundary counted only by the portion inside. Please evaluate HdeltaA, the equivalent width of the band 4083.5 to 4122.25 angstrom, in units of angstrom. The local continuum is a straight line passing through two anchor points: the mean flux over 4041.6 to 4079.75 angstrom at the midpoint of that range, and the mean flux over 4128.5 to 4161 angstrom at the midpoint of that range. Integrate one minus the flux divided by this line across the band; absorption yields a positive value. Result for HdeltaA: -0.49 angstrom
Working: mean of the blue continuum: 110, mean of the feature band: 117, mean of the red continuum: 120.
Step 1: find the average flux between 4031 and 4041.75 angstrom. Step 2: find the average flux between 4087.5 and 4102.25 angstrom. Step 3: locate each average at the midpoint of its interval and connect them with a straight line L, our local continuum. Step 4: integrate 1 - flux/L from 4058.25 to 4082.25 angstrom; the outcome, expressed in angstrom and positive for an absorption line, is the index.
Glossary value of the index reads 1.4 angstrom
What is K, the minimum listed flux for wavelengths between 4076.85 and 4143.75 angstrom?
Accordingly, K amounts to 80.1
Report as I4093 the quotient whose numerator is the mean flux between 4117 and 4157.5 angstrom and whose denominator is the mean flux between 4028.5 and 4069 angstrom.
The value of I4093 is 1.1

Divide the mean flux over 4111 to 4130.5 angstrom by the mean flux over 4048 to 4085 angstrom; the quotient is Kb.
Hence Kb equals 1.1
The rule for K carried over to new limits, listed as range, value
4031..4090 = 69.8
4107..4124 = 111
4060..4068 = 88.4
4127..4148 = 107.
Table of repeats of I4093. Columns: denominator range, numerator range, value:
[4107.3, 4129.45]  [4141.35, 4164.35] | 1.00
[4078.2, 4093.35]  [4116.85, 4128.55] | 0.95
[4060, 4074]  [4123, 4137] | 1.11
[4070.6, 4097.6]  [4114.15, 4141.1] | 1.02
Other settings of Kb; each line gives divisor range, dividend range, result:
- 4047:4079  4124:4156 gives 1.06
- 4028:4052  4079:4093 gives 1.10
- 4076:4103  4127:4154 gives 1.03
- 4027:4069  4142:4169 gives 1.06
